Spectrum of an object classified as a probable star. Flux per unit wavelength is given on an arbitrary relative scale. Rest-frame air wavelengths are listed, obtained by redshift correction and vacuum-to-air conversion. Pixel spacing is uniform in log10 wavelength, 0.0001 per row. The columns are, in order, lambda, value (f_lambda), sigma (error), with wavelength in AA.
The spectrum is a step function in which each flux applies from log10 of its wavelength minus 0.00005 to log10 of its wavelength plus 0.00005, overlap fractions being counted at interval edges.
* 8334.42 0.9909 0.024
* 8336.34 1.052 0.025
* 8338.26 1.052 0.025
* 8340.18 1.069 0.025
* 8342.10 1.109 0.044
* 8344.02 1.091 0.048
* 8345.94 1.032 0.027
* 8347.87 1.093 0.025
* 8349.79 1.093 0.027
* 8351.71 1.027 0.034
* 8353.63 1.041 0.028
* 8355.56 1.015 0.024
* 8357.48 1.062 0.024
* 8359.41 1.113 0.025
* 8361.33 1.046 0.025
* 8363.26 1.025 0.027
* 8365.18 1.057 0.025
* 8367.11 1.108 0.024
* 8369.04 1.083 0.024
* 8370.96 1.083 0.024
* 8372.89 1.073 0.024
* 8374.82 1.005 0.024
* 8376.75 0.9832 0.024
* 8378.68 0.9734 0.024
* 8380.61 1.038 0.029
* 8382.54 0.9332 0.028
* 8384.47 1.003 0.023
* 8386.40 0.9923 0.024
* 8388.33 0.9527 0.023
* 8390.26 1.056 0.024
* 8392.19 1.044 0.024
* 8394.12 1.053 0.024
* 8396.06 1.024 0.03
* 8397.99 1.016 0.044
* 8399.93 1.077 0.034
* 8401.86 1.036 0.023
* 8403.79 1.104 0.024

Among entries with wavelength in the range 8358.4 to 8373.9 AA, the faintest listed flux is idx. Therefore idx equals 1.025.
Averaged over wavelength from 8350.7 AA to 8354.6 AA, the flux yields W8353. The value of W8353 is 1.03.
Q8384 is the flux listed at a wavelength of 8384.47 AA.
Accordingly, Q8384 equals 1.003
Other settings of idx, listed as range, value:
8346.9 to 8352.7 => 1.027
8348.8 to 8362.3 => 1.015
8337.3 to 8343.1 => 1.052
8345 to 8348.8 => 1.032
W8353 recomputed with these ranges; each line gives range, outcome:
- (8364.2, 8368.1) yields 1.08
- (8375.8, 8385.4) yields 0.986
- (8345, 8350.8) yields 1.07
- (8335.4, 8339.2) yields 1.05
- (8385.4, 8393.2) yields 1.01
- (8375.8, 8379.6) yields 0.978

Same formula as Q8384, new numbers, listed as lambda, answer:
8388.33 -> 0.9527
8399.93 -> 1.077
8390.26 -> 1.056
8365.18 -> 1.057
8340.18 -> 1.069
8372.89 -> 1.073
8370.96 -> 1.083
